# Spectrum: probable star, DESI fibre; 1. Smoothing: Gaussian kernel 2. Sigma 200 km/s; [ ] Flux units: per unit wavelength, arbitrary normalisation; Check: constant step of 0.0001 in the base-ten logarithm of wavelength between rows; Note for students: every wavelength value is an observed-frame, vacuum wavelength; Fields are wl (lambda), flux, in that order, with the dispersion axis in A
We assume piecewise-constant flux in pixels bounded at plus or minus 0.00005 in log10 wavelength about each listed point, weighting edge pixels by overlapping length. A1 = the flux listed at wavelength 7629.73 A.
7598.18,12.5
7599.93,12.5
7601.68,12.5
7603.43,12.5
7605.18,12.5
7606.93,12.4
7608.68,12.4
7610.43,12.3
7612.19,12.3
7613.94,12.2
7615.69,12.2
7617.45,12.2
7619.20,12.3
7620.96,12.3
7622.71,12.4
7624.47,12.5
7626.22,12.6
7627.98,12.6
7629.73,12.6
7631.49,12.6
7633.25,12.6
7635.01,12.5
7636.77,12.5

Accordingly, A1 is 12.6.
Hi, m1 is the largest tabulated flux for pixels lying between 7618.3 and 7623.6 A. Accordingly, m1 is 12.4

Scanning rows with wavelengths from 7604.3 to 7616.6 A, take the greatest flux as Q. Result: 12.5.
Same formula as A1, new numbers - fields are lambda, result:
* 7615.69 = 12.2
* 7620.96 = 12.3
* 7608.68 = 12.4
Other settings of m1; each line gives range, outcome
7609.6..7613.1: 12.3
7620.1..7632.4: 12.6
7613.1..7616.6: 12.2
